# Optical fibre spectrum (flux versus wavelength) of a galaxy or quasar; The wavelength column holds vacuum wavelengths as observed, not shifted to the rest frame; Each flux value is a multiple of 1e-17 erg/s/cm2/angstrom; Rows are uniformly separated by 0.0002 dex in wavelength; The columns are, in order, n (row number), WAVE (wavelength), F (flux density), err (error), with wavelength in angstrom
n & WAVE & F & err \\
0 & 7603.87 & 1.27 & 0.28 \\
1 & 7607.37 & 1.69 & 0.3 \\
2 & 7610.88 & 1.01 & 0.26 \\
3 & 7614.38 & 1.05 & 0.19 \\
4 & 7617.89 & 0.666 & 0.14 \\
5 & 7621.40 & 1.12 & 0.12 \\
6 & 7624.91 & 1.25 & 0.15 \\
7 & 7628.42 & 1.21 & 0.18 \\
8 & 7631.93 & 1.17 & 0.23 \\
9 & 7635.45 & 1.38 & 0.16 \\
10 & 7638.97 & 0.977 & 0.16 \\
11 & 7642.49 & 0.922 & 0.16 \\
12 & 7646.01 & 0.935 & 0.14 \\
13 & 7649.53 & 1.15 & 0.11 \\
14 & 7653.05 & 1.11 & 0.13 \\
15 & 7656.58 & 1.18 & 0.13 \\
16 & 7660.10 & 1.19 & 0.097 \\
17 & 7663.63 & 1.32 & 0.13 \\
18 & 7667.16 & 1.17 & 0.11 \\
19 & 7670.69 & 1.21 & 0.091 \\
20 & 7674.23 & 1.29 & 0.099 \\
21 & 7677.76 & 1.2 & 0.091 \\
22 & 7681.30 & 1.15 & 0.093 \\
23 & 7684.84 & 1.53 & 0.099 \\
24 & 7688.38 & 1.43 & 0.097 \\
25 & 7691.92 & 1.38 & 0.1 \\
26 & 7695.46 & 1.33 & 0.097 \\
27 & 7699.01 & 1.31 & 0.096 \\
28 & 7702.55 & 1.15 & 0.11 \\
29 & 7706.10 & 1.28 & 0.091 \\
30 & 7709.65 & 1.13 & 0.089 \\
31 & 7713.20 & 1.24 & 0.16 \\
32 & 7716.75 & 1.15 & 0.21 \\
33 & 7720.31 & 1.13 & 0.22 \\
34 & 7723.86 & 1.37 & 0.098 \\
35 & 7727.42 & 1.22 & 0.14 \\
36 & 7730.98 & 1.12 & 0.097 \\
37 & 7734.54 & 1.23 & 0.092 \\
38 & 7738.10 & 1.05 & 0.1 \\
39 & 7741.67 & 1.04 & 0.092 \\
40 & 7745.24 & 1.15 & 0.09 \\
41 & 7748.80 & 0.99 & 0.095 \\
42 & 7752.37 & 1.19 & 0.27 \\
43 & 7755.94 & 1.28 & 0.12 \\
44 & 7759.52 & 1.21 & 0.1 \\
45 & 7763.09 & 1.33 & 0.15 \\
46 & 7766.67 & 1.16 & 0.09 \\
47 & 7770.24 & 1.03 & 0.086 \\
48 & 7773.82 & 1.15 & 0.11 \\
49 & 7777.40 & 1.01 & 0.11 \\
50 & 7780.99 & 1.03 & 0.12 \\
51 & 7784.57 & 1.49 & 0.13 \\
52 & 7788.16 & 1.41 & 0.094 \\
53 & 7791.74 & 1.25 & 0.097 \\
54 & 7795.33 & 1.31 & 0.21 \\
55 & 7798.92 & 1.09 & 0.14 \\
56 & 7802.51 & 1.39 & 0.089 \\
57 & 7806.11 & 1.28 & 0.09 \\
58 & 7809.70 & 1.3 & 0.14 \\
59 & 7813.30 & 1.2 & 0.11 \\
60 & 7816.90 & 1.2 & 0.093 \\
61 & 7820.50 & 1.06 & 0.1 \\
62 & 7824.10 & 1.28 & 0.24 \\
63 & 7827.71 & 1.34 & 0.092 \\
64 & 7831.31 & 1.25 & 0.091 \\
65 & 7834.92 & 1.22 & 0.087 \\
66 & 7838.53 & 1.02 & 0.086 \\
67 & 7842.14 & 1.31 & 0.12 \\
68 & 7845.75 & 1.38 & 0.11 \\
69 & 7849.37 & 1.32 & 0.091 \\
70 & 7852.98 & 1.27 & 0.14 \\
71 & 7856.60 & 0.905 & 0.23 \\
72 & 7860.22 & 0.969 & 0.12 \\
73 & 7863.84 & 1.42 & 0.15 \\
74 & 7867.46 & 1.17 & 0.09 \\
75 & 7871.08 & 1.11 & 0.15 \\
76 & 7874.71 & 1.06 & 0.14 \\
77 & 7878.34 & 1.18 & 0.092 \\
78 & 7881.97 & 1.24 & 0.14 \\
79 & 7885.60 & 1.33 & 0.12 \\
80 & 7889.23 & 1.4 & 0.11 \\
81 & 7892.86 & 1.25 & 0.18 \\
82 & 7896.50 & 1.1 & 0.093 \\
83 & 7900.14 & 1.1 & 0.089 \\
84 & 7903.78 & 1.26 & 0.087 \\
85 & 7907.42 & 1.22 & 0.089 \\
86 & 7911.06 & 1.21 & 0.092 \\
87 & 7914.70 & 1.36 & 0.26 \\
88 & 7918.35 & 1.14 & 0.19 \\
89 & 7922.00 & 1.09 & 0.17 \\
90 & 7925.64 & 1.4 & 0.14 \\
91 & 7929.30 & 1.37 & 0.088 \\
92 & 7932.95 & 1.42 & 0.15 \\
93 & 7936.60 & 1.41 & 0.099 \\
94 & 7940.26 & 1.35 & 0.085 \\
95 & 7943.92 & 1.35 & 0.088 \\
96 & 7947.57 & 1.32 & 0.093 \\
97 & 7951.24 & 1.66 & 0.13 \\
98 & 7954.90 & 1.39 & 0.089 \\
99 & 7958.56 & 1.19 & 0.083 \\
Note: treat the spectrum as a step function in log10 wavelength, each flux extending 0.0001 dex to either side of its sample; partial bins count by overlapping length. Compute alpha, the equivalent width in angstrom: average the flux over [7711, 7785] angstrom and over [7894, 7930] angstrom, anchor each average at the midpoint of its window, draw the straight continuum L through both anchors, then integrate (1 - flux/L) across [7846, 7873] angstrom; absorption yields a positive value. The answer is 0.5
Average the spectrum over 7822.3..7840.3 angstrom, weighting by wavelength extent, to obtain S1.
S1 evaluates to 1.22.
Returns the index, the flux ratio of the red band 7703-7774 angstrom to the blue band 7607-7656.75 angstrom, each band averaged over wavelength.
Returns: 1.1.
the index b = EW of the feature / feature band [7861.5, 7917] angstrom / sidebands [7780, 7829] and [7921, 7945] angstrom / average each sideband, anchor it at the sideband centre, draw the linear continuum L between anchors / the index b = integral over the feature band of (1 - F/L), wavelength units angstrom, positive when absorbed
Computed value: 4.0 angstrom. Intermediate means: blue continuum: 1.26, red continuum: 1.35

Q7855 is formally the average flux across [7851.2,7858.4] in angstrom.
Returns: 1.09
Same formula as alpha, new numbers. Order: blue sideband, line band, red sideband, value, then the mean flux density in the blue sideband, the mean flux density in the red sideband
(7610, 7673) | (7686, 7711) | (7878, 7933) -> -3.3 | 1.12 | 1.25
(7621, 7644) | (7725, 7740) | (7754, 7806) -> 0.5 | 1.15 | 1.23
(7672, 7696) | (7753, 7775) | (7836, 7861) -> 1.1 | 1.33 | 1.18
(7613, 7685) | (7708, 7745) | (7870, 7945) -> 0.3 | 1.14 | 1.26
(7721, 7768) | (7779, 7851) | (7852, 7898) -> -4.5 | 1.18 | 1.18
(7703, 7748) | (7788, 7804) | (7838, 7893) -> -1.1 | 1.17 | 1.21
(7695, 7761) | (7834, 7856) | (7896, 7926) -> -0.7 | 1.18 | 1.2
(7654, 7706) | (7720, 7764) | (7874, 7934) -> 3.1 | 1.27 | 1.24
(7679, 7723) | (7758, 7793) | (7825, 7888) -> 0.9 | 1.27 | 1.21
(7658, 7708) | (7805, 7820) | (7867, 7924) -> 0.1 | 1.28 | 1.2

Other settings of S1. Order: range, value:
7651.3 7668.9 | 1.19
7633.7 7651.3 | 1.07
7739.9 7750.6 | 1.06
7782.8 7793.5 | 1.38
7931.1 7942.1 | 1.39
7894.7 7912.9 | 1.18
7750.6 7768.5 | 1.23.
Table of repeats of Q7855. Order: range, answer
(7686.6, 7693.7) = 1.41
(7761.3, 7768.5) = 1.24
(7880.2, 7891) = 1.32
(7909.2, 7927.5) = 1.24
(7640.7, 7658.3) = 1.06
